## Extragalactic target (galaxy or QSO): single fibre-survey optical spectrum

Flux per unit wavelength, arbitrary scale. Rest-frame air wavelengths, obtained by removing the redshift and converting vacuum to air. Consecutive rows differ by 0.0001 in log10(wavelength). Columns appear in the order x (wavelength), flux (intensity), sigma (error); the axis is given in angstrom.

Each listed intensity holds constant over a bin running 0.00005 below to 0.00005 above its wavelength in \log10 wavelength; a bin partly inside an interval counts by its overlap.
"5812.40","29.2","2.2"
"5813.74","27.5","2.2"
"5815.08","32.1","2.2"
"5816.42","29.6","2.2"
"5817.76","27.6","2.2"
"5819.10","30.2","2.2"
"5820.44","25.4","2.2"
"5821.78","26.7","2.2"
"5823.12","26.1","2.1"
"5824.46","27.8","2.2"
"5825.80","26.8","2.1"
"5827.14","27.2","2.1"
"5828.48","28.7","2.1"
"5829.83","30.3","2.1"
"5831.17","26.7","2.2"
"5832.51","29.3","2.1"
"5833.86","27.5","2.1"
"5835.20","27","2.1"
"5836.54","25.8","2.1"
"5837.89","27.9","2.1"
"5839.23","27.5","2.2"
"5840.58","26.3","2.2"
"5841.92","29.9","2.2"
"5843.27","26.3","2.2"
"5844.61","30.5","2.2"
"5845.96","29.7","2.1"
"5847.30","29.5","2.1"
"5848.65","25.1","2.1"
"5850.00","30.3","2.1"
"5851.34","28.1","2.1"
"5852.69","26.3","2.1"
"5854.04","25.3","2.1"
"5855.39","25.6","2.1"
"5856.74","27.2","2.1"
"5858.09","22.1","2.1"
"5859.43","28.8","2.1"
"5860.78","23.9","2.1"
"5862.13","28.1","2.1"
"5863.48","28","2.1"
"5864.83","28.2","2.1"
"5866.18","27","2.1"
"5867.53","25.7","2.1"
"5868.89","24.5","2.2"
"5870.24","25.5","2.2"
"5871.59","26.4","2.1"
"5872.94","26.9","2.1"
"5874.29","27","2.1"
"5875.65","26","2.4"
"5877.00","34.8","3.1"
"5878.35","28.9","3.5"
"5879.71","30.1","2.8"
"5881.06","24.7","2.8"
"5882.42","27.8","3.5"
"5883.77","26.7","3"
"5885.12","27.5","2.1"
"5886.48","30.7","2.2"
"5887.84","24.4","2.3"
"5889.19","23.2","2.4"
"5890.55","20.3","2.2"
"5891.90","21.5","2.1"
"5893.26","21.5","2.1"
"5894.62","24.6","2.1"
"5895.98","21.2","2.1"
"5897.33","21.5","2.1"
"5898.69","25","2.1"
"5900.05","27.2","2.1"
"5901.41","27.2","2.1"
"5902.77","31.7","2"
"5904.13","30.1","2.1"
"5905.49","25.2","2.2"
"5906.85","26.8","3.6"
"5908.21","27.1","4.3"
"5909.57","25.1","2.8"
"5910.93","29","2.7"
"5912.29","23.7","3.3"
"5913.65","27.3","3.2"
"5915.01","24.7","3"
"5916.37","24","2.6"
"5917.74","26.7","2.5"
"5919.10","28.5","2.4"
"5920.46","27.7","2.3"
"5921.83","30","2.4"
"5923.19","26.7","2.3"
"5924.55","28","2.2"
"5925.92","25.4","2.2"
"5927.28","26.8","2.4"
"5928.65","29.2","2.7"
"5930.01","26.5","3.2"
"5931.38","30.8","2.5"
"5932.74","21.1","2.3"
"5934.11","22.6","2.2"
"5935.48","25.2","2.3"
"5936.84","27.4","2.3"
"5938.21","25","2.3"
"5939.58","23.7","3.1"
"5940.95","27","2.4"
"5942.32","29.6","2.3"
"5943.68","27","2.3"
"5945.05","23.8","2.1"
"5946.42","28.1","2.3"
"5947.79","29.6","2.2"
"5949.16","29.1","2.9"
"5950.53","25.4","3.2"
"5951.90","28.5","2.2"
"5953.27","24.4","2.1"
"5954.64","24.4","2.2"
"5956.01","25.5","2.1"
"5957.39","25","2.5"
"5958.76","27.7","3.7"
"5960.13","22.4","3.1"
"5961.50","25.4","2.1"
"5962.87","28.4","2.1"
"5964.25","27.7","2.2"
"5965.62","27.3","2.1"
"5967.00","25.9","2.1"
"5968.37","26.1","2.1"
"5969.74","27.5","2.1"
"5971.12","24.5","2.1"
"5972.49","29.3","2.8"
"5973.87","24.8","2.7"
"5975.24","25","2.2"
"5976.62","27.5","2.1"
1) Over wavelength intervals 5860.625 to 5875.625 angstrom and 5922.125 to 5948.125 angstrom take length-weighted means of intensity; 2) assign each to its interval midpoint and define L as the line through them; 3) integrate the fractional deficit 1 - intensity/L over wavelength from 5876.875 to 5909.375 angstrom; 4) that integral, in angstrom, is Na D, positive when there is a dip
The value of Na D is 0.6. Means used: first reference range 26.5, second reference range 26.5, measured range 26.1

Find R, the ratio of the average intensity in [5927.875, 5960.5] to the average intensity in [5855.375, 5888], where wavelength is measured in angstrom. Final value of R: 1.0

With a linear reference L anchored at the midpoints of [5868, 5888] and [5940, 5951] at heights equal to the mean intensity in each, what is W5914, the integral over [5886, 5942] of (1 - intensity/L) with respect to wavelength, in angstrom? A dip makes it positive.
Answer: 3.2 angstrom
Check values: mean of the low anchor 27.5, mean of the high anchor 27.4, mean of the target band 25.9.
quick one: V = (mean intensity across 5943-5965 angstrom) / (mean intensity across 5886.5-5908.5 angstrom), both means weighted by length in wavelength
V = 1.05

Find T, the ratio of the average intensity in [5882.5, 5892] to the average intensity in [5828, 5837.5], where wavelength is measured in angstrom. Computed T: 0.91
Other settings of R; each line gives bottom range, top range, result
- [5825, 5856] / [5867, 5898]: 0.93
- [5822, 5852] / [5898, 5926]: 0.97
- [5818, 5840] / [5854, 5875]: 0.95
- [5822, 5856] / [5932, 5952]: 0.95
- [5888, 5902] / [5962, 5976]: 1.14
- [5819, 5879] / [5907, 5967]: 0.97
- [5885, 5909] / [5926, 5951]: 1.05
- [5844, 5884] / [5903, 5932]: 1.00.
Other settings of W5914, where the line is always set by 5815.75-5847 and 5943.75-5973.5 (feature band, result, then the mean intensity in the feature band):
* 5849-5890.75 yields 0.9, 26.8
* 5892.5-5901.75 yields 1.1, 23.9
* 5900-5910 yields -0.2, 27.6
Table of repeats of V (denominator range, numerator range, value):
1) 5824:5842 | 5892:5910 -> 0.92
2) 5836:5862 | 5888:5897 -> 0.82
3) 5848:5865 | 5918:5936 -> 1.01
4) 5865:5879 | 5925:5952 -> 0.97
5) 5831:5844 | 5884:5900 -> 0.87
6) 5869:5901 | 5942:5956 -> 1.04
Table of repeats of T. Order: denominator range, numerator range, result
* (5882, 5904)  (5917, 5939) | 1.06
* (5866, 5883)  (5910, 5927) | 0.98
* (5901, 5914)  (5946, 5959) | 0.98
